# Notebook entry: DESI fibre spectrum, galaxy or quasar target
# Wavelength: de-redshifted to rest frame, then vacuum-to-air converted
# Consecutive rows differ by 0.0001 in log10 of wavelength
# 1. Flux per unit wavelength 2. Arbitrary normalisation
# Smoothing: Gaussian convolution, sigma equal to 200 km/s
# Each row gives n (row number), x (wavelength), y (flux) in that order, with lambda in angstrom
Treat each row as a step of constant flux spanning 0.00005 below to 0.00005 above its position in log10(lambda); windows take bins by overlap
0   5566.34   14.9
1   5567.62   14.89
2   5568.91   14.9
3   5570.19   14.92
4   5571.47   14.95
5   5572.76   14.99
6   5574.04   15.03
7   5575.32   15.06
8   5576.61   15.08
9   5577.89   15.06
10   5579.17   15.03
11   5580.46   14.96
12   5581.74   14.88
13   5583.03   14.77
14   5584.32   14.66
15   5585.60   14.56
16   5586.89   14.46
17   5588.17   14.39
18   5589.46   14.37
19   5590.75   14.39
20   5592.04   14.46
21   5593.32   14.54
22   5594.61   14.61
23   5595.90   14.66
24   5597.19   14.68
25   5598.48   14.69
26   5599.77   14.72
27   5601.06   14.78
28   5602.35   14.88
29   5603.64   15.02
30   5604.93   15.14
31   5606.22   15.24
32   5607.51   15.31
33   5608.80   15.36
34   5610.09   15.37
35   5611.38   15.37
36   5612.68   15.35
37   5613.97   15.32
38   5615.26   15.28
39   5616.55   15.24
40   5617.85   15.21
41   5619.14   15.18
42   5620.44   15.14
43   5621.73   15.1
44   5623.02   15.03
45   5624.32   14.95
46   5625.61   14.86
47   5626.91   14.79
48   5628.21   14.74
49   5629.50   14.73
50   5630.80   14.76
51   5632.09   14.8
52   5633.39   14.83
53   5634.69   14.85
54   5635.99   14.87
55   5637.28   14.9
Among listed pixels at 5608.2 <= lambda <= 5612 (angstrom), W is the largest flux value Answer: 15.37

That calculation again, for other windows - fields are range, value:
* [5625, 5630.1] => 14.86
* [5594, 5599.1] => 14.69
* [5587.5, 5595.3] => 14.61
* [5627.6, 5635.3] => 14.85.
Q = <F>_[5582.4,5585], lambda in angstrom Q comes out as 14.7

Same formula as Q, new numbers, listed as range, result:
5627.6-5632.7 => 14.8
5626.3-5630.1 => 14.8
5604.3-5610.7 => 15.3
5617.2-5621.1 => 15.2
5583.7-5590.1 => 14.5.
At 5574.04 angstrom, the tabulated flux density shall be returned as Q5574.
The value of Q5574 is 15.03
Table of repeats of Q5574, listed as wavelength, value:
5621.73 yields 15.1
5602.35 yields 14.88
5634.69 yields 14.85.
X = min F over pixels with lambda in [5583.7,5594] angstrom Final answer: 14.37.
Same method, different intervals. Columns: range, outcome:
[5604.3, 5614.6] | 15.14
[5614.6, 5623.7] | 15.03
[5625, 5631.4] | 14.73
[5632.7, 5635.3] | 14.83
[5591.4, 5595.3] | 14.46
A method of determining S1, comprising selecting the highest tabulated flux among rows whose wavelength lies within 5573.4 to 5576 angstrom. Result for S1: 15.06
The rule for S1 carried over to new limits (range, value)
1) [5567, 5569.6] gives 14.9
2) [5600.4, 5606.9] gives 15.24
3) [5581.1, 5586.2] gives 14.88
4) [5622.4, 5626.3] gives 15.03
